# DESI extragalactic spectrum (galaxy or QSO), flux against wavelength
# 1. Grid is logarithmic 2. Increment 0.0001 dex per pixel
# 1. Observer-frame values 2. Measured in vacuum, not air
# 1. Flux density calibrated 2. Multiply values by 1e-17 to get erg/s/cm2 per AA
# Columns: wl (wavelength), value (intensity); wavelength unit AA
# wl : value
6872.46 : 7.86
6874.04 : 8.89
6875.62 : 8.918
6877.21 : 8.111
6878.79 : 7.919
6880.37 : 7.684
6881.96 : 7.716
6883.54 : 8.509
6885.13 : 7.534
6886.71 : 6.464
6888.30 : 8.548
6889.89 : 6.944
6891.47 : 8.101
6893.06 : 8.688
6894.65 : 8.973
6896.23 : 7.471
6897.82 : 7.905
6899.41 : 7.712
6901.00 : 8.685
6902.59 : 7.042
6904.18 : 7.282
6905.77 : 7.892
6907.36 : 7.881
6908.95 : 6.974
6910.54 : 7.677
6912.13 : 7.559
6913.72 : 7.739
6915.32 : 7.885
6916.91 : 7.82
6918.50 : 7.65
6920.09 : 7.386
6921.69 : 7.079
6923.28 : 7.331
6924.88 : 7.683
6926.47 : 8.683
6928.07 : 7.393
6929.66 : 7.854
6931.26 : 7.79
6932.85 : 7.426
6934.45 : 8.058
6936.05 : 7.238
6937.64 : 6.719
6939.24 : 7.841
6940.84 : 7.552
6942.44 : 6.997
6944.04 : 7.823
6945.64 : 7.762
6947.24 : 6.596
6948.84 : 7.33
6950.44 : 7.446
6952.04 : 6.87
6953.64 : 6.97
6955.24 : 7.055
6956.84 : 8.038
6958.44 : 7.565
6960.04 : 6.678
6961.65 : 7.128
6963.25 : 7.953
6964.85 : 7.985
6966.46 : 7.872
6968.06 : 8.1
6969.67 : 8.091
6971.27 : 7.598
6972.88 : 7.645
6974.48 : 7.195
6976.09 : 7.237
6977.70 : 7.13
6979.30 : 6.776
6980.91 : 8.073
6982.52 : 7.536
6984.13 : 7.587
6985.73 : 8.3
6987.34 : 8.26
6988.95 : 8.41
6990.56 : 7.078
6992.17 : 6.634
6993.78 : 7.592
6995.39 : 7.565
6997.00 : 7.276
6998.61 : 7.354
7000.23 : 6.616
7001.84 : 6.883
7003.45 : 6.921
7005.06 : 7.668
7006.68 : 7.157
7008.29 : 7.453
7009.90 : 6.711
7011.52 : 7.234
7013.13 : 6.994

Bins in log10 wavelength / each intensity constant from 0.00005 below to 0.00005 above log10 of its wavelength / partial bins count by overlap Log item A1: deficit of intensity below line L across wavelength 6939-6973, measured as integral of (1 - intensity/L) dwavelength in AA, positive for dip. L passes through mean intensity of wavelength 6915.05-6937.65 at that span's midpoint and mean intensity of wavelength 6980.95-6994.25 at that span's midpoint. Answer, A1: 0.78 AA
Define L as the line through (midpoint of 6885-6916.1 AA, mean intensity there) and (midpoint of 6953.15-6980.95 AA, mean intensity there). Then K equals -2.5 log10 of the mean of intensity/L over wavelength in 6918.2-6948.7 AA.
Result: 0.02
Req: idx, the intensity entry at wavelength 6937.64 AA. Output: 6.719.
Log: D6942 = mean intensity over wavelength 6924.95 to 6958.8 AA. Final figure 7.48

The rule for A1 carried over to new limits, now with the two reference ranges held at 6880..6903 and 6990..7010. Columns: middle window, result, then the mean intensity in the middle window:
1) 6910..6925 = 0.3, 7.57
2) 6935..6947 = 0.3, 7.39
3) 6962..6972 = -0.7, 7.9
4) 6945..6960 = 0.4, 7.26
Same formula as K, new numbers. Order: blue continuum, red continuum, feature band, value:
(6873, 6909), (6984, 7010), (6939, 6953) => 0.05 mag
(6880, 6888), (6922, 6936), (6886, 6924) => 0.00 mag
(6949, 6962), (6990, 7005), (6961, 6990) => -0.08 mag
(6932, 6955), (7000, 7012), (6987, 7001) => -0.04 mag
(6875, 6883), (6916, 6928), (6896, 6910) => 0.02 mag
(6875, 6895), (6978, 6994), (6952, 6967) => 0.04 mag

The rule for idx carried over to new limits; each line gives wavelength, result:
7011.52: 7.234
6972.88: 7.645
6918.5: 7.65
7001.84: 6.883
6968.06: 8.1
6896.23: 7.471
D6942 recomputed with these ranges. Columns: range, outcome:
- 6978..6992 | 7.68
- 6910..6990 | 7.57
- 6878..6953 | 7.64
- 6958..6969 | 7.62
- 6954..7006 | 7.49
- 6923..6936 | 7.76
